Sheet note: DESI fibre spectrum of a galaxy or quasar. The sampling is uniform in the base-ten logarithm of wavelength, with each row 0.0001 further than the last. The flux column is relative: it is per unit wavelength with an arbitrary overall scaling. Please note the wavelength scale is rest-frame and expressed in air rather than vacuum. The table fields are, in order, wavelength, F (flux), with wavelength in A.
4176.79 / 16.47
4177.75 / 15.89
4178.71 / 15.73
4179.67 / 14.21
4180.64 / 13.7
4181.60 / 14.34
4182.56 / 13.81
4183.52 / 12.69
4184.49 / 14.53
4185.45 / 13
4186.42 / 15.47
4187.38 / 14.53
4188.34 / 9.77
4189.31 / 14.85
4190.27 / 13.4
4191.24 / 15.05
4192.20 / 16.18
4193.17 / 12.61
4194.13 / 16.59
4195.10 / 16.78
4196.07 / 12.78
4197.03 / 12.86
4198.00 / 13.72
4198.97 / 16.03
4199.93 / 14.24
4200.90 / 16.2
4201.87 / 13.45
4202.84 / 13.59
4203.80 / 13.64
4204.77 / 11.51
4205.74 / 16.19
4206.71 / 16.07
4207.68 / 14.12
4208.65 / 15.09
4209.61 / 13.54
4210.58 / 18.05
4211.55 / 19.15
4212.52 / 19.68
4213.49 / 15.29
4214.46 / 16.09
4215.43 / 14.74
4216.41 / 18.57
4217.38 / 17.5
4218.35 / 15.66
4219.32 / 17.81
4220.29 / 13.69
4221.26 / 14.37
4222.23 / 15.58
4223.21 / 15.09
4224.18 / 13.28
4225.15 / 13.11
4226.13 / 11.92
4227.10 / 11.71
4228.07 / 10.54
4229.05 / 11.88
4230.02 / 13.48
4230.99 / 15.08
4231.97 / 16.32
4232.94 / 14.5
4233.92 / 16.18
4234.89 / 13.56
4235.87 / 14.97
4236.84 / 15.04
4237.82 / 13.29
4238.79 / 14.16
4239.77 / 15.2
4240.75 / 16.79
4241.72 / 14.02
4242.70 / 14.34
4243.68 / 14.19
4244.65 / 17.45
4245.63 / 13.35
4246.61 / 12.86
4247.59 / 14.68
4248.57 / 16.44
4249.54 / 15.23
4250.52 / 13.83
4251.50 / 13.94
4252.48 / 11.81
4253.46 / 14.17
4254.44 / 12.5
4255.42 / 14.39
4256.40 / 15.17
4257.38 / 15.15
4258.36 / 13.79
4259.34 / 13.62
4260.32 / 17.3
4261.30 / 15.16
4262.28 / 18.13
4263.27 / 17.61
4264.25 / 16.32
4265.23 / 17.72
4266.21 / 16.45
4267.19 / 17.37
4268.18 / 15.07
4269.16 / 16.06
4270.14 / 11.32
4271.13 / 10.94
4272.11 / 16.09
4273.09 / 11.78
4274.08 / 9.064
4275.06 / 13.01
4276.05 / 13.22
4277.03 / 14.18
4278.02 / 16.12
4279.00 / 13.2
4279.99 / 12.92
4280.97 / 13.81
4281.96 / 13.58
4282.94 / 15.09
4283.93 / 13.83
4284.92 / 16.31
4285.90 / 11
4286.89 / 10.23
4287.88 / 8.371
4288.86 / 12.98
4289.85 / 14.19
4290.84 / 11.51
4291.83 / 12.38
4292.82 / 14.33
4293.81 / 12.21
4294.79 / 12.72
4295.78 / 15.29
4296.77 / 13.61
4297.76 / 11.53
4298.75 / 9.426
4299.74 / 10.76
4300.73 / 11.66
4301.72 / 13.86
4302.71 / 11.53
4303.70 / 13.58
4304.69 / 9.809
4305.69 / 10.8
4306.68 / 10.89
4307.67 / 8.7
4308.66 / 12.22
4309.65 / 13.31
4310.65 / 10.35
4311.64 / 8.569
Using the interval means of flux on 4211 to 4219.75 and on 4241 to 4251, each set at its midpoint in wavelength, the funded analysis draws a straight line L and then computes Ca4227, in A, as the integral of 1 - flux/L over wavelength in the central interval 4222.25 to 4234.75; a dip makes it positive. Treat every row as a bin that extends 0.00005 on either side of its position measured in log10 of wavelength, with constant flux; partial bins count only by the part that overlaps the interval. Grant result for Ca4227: 1.9 A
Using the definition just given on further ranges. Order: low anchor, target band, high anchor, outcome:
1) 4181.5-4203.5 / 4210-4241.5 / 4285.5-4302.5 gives -3.6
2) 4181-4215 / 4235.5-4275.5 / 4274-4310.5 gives -3.8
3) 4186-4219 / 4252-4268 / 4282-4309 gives -2.5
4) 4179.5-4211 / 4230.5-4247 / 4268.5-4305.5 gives -1.5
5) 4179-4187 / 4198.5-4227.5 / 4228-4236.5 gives -2.1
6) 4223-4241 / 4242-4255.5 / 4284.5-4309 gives -0.8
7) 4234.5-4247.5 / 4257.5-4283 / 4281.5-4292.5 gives -2.2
